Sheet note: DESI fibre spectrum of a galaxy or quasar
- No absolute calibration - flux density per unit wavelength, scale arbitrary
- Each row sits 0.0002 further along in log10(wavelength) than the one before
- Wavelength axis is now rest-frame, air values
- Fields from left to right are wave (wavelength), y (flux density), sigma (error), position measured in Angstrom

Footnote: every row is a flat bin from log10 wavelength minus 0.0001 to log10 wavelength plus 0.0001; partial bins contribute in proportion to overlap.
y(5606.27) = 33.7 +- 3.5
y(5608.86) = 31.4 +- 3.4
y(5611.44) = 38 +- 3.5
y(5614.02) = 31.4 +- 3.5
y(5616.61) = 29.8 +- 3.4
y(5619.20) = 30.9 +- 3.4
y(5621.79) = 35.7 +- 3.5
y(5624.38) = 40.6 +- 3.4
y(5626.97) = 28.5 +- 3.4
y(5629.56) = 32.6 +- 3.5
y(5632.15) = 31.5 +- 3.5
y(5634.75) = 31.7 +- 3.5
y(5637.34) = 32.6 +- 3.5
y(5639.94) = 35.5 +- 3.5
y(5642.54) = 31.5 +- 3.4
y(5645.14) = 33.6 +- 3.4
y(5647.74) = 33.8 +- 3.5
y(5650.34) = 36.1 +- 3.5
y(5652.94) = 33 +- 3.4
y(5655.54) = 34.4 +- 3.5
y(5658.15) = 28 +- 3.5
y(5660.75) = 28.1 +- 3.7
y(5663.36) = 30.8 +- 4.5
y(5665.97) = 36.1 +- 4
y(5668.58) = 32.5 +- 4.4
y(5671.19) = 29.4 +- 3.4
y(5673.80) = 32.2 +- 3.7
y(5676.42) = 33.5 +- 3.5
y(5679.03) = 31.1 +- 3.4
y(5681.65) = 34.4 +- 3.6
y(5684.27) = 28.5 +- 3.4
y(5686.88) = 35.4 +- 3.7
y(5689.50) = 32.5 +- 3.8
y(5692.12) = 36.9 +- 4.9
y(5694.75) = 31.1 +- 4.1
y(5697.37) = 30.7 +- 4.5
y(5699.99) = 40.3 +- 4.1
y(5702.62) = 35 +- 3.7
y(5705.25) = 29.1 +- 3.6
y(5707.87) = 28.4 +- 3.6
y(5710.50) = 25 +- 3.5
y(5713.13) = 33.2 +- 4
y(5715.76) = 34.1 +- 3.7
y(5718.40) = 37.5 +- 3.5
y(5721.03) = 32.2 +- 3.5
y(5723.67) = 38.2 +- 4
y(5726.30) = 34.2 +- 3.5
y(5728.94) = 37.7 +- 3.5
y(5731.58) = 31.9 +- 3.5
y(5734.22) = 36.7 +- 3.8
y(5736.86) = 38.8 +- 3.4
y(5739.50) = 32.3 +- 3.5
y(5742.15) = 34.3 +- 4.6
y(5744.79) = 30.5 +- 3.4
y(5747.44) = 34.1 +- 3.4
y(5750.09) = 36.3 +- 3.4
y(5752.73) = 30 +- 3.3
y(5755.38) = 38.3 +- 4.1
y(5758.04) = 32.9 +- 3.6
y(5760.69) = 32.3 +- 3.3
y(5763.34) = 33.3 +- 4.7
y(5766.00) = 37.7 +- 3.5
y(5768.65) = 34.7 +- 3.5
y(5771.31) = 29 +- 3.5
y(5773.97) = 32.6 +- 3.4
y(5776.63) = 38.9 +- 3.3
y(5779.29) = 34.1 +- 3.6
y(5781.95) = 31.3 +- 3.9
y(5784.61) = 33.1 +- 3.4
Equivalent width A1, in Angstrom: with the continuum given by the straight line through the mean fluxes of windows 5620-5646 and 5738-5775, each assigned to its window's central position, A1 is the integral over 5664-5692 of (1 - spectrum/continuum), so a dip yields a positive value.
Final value 0.57 Angstrom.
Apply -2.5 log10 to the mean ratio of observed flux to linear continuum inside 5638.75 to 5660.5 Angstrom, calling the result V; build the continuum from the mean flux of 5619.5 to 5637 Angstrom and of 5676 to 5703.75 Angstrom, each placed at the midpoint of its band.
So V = 0.01 mag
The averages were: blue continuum 33.2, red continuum 33.6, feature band 33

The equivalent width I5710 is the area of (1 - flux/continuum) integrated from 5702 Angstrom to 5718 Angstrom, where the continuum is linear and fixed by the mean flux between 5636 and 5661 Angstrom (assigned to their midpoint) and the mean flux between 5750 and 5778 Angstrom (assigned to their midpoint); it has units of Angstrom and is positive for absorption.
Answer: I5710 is 1.2 Angstrom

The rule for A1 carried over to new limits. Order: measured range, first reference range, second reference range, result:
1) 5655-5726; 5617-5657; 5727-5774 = 2.5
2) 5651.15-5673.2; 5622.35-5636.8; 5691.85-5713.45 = 0.6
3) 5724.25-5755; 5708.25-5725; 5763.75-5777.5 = -0.8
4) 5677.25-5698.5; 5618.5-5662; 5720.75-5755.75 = 0.7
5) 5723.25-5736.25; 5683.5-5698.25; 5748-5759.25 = -0.8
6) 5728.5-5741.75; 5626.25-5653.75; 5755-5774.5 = -0.7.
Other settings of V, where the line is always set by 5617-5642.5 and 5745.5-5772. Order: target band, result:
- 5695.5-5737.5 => -0.01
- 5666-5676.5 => 0.04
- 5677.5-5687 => 0.05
